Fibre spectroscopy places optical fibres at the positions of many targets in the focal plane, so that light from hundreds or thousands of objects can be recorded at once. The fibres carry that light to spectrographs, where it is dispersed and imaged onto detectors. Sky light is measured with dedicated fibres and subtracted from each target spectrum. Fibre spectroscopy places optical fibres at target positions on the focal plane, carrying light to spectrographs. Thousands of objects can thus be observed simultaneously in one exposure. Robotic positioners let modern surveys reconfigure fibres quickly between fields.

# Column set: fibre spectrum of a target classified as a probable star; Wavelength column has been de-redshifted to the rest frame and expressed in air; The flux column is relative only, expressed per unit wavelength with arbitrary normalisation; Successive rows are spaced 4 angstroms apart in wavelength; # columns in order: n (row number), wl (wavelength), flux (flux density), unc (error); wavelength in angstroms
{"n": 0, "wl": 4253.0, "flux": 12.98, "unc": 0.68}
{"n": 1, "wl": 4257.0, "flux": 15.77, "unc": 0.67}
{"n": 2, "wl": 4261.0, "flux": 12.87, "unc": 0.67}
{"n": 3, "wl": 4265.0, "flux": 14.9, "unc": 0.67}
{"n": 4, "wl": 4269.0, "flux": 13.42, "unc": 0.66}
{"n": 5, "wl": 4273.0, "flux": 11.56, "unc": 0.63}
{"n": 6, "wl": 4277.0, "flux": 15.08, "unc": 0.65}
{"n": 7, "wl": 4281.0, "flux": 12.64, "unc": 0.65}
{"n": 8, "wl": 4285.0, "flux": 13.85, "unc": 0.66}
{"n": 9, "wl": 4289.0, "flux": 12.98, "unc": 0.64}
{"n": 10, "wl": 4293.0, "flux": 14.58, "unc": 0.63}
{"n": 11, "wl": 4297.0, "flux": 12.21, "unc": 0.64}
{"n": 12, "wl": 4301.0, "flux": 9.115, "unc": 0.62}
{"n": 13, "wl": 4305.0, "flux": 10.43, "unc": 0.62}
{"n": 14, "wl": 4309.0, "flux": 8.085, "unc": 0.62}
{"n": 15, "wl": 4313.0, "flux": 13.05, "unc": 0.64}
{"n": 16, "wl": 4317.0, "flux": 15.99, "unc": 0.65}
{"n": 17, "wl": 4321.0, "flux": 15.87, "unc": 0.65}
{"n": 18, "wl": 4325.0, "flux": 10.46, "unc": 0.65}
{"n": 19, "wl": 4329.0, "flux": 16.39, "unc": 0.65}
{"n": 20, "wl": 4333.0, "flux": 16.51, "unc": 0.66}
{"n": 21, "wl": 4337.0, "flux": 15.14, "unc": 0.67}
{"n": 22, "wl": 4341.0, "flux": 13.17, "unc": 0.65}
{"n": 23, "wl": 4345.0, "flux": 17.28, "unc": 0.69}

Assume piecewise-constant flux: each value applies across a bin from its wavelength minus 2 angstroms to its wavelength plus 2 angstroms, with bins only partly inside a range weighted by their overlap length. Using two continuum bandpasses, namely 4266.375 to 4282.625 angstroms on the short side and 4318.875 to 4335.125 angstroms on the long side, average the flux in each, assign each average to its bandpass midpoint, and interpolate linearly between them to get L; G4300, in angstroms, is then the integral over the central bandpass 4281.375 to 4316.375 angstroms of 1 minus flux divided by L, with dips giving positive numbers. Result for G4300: 4.9 angstroms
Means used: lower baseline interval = 13.3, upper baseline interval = 14.8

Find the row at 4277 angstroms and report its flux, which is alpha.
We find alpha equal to 15.08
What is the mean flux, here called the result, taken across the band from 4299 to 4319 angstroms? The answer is 11.3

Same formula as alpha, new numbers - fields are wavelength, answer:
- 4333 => 16.51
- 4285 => 13.85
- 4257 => 15.77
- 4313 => 13.05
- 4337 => 15.14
